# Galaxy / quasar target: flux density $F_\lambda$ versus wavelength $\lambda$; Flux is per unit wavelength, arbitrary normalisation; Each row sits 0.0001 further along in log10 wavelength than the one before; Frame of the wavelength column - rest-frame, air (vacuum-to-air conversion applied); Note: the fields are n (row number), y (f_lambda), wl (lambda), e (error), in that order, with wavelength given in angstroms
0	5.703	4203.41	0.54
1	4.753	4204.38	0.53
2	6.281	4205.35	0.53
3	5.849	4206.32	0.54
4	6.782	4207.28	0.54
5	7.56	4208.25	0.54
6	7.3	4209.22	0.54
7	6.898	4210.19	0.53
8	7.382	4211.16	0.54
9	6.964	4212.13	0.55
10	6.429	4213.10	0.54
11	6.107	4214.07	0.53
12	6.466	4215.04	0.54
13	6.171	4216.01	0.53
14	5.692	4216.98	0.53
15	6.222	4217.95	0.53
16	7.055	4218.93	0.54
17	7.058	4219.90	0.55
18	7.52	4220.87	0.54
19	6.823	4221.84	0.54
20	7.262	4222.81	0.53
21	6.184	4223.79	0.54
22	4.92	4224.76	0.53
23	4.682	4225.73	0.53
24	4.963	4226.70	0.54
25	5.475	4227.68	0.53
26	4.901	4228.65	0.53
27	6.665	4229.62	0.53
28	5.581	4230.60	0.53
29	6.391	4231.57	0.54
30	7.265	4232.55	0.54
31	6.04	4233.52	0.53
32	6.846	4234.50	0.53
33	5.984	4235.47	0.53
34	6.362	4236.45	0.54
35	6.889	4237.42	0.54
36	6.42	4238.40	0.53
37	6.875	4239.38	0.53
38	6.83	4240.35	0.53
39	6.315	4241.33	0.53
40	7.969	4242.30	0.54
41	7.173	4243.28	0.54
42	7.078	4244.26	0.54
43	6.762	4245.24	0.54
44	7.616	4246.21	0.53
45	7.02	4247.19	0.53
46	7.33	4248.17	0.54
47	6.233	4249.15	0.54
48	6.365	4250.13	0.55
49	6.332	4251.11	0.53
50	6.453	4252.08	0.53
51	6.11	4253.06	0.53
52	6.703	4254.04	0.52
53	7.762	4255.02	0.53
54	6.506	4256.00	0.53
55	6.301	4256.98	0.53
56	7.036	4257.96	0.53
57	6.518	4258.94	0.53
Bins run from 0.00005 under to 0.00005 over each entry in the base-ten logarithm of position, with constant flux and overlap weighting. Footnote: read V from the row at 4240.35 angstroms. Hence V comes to 6.83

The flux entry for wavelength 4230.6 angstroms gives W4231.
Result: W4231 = 5.581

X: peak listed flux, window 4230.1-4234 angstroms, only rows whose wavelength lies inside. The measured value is 7.265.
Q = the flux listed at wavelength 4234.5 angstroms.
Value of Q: 6.846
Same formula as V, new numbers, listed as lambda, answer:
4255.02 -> 7.762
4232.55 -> 7.265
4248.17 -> 7.33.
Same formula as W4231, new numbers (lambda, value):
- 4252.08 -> 6.453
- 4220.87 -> 7.52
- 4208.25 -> 7.56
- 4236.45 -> 6.362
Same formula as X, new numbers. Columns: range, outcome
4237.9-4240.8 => 6.875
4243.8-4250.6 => 7.616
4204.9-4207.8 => 6.782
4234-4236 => 6.846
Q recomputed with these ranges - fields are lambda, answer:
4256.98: 6.301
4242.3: 7.969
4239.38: 6.875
